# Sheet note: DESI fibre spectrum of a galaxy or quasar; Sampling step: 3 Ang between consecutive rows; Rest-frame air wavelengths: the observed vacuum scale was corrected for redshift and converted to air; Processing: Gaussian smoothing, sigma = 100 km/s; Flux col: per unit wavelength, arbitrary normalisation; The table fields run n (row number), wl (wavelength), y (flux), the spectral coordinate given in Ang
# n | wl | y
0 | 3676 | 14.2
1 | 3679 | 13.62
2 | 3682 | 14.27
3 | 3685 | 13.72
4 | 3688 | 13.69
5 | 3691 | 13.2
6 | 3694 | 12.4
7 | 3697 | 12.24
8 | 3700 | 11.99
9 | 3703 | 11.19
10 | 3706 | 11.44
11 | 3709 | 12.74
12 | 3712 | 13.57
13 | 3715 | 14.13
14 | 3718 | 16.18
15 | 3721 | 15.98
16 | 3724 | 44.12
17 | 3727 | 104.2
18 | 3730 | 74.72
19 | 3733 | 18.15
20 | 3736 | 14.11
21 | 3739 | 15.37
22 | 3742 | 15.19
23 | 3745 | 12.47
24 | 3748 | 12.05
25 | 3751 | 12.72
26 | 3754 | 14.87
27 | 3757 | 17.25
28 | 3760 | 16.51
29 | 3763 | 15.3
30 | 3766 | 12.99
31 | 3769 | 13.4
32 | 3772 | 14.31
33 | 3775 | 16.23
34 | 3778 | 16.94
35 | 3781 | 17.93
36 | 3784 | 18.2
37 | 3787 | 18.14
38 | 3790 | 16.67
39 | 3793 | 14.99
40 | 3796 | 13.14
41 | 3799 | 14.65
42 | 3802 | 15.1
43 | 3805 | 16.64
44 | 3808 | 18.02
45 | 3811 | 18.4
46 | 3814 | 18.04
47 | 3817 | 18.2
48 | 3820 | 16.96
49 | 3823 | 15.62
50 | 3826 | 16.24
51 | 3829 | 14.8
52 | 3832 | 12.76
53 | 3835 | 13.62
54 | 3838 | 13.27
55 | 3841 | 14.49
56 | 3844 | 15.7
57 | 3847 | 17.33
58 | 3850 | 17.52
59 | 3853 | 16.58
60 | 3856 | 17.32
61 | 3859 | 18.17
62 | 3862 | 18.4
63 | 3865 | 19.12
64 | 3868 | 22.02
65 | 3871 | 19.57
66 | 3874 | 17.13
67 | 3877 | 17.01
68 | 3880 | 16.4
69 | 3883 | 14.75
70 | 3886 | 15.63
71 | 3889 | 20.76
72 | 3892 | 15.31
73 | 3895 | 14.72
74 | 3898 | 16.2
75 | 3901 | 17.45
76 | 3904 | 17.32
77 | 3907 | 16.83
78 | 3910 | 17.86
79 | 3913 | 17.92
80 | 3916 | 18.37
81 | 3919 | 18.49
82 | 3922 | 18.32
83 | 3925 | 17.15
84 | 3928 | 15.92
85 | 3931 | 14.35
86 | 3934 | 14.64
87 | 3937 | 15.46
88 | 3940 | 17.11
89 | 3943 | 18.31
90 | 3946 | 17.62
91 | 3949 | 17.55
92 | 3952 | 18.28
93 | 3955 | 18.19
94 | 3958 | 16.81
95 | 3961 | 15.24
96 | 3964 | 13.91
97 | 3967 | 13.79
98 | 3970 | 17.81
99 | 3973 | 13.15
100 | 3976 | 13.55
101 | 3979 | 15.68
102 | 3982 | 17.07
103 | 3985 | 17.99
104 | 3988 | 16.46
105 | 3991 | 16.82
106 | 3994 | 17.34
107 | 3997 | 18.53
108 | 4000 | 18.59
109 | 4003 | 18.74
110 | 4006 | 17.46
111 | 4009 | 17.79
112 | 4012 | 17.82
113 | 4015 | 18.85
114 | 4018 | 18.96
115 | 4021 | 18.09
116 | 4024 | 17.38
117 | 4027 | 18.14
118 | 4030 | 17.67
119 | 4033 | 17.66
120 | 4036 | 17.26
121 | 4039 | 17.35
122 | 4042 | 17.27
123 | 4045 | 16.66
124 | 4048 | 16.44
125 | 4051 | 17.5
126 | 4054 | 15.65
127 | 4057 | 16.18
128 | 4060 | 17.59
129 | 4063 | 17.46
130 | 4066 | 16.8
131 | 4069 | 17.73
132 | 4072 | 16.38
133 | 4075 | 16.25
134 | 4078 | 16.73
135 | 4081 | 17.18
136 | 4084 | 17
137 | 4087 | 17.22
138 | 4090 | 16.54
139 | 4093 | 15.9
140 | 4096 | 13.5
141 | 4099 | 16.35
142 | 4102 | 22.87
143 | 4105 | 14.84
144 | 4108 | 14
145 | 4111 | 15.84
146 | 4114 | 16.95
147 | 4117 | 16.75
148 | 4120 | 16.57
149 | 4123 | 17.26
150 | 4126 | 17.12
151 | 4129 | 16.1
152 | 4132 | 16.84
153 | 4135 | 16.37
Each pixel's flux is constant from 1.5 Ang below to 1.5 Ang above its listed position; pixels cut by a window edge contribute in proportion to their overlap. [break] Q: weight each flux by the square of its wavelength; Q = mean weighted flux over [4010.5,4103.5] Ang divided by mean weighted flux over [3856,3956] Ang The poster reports 1.07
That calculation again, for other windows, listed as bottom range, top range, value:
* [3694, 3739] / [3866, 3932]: 0.73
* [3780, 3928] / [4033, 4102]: 1.11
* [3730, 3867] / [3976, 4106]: 1.18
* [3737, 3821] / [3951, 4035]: 1.21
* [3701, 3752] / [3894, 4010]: 0.77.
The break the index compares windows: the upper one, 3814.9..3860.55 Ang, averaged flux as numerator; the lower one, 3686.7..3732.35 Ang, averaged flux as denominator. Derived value 0.63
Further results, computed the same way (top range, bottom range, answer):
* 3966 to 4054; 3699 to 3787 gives 0.82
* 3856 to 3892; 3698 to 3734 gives 0.62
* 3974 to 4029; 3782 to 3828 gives 1.05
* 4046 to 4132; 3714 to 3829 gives 0.82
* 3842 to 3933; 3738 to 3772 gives 1.20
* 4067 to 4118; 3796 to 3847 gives 1.05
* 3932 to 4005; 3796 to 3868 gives 1.01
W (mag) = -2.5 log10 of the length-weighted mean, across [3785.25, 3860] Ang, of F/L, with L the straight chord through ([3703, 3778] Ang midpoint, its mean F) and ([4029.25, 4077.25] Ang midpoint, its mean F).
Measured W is 0.26 mag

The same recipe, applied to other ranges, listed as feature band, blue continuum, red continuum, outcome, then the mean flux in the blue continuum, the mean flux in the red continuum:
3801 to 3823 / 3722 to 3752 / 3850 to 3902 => 0.37 mag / 32.4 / 17.4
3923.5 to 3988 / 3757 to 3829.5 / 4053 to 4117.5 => 0.02 mag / 16.2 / 16.6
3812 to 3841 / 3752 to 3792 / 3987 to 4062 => 0.06 mag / 16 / 17.5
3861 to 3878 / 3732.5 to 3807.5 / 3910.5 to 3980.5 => -0.19 mag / 15.3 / 16.4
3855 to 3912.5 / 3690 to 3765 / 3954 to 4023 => 0.07 mag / 21.3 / 16.9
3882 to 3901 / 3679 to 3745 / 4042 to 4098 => 0.18 mag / 22.1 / 16.6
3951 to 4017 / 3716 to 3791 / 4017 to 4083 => 0.09 mag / 22.5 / 17.2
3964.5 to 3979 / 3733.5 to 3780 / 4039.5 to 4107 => 0.11 mag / 14.8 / 16.8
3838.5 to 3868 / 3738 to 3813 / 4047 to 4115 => -0.10 mag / 15.5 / 16.6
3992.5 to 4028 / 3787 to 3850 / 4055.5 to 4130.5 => -0.11 mag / 15.8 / 16.7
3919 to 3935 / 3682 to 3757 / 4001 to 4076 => 0.15 mag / 21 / 17.4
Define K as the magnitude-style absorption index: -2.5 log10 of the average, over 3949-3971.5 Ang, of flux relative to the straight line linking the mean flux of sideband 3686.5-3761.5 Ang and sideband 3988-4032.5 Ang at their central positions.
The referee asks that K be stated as 0.13 mag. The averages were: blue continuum 21.2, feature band 16.4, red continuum 18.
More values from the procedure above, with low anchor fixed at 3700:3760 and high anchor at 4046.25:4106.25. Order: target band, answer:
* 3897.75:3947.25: 0.16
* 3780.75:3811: 0.32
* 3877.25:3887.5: 0.28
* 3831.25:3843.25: 0.47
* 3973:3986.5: 0.18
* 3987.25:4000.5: 0.05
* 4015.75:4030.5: -0.02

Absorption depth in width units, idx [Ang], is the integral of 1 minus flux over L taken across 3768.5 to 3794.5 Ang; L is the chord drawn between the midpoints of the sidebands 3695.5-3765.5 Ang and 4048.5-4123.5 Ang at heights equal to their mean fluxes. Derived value 5.8 Ang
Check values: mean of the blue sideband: 21.9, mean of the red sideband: 16.7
